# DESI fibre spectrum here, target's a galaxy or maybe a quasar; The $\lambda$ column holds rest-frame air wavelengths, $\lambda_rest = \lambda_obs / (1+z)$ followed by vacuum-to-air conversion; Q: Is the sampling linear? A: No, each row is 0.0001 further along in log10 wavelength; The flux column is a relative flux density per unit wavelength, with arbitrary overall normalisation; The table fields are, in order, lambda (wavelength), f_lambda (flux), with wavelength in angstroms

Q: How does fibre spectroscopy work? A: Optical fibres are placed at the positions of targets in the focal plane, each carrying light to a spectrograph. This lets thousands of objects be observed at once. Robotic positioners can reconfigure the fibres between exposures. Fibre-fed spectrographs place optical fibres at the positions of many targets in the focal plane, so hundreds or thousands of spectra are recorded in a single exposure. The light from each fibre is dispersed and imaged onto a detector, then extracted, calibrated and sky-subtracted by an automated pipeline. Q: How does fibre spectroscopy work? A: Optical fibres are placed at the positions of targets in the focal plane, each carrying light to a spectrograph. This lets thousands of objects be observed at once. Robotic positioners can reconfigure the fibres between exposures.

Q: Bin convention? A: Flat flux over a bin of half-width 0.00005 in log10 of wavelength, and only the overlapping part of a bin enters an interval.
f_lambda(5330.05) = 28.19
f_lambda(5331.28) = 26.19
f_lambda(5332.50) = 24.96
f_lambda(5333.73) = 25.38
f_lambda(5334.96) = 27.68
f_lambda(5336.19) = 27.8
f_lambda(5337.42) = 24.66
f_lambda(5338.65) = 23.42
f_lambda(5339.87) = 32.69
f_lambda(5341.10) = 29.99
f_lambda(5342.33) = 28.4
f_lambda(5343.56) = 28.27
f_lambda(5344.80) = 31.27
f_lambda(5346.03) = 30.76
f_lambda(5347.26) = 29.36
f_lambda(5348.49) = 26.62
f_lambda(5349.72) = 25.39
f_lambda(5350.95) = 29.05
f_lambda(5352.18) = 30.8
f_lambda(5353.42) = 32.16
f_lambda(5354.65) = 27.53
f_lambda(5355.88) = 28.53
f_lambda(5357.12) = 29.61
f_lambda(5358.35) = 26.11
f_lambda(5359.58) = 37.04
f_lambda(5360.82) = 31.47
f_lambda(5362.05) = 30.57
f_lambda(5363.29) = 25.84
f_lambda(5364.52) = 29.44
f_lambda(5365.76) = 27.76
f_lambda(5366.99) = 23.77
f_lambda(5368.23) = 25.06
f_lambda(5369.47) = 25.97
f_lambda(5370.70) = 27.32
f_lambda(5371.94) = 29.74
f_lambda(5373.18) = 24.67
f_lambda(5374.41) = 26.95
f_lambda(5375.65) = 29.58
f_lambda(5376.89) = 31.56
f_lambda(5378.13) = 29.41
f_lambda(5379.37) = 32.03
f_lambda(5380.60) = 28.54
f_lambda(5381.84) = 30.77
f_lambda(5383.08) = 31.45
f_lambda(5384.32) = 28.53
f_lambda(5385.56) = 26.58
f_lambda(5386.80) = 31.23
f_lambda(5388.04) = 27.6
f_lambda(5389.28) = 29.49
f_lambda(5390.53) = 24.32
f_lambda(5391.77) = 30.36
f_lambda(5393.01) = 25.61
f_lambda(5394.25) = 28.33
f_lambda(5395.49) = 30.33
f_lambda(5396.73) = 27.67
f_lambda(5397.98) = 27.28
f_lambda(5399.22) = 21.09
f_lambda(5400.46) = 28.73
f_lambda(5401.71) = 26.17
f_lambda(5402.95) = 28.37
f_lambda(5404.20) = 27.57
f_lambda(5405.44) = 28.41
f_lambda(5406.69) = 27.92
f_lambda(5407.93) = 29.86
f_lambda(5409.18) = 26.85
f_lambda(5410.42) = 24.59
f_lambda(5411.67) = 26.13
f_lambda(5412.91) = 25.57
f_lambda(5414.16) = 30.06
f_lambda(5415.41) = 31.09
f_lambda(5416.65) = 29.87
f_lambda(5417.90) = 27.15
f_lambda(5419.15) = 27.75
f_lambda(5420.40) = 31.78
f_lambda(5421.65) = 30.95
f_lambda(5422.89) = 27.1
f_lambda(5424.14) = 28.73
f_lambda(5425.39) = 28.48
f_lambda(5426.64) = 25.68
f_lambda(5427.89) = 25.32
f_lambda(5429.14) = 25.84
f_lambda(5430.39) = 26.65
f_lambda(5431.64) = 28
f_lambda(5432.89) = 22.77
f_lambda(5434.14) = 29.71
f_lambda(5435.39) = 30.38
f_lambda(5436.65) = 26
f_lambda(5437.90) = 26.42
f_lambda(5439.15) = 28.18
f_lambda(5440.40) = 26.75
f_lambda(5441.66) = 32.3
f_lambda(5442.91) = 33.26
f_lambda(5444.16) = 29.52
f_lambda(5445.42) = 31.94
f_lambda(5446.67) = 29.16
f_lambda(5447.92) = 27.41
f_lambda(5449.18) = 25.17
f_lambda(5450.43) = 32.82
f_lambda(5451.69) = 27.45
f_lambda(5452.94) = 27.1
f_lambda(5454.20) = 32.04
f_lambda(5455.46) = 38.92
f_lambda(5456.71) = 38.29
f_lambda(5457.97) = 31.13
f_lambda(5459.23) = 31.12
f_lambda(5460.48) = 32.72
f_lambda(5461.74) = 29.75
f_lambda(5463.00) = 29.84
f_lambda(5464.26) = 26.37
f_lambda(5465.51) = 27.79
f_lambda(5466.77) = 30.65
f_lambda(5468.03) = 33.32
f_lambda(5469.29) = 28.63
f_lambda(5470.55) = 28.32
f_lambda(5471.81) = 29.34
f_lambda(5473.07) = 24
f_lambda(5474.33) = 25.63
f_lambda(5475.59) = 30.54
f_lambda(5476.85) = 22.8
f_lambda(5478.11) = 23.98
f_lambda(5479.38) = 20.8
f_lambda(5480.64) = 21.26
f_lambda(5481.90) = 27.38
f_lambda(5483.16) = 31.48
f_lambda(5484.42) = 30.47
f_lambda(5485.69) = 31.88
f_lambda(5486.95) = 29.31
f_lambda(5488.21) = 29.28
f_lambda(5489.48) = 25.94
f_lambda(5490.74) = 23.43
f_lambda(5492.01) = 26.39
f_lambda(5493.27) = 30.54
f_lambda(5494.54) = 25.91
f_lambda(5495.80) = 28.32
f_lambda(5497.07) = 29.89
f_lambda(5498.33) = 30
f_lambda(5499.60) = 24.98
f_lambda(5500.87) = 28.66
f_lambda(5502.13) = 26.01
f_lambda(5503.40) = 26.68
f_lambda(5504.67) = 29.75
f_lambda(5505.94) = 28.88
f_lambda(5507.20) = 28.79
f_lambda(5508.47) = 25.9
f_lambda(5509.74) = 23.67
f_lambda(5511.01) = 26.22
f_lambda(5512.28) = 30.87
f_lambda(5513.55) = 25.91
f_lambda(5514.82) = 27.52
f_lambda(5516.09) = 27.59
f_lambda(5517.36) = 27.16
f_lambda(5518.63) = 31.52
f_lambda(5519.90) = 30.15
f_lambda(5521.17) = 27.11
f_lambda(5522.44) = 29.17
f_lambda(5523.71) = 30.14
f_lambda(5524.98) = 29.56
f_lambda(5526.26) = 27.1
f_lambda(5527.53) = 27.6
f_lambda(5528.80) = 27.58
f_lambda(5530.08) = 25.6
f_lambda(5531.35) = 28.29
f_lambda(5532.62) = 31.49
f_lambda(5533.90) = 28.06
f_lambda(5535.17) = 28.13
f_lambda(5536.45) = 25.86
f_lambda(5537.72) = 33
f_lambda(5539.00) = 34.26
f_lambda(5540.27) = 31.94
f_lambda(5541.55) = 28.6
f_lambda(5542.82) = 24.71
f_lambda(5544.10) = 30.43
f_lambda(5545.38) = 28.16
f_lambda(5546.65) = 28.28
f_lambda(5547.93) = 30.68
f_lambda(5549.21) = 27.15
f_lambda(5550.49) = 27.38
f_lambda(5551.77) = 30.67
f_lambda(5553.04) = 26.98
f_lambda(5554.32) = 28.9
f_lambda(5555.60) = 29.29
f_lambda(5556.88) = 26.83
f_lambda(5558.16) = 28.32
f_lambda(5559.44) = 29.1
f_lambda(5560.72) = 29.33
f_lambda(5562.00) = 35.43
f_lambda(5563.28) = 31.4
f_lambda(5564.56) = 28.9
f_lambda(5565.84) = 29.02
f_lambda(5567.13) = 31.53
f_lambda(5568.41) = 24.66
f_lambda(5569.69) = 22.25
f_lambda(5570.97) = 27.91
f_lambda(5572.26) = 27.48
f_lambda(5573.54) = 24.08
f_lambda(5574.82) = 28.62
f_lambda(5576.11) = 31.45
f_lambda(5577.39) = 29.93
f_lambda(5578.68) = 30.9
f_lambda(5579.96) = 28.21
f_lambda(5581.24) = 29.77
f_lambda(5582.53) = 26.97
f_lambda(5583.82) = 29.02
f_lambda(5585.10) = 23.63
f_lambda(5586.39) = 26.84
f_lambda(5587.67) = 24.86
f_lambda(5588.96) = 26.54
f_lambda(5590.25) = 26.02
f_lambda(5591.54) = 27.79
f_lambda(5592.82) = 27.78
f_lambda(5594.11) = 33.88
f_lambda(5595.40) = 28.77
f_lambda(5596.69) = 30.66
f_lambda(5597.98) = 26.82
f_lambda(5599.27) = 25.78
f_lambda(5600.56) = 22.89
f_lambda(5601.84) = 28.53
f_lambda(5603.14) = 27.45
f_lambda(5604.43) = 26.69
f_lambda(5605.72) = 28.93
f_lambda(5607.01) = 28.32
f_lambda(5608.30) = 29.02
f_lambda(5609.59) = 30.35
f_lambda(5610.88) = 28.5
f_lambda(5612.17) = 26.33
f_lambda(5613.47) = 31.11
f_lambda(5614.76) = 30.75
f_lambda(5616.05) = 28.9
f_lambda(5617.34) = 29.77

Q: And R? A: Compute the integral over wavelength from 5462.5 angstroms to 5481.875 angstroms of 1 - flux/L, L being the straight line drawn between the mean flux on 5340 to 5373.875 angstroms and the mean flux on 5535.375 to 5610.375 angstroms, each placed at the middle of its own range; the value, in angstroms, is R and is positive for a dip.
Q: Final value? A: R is 1.13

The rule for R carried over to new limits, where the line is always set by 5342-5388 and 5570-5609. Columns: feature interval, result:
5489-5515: 0.8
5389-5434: 1.7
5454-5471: -1.8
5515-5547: -0.9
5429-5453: 0.1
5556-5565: -0.6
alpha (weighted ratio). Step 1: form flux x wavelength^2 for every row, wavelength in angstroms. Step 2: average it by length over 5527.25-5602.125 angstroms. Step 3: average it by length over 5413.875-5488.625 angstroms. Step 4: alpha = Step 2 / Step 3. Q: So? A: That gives 1.0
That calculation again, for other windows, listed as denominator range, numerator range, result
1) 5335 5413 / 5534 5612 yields 1.08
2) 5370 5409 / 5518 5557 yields 1.08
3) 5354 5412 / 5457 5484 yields 1.03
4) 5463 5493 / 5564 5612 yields 1.06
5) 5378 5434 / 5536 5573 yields 1.09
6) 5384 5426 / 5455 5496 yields 1.05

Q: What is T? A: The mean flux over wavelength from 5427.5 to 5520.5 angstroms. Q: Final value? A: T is 28.4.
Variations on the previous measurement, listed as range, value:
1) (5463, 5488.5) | 27.7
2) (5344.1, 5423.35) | 28.4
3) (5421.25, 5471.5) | 29.3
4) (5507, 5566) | 28.7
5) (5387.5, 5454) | 28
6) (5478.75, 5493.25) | 27.2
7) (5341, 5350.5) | 28.7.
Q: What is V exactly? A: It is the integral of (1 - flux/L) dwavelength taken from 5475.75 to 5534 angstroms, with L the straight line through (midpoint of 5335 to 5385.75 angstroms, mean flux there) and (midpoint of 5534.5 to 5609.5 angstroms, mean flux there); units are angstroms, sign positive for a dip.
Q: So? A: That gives 1.7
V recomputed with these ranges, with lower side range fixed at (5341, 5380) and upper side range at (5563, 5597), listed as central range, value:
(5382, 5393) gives 0.0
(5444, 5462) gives -1.6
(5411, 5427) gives 0.0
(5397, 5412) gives 0.9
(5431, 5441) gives 0.4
